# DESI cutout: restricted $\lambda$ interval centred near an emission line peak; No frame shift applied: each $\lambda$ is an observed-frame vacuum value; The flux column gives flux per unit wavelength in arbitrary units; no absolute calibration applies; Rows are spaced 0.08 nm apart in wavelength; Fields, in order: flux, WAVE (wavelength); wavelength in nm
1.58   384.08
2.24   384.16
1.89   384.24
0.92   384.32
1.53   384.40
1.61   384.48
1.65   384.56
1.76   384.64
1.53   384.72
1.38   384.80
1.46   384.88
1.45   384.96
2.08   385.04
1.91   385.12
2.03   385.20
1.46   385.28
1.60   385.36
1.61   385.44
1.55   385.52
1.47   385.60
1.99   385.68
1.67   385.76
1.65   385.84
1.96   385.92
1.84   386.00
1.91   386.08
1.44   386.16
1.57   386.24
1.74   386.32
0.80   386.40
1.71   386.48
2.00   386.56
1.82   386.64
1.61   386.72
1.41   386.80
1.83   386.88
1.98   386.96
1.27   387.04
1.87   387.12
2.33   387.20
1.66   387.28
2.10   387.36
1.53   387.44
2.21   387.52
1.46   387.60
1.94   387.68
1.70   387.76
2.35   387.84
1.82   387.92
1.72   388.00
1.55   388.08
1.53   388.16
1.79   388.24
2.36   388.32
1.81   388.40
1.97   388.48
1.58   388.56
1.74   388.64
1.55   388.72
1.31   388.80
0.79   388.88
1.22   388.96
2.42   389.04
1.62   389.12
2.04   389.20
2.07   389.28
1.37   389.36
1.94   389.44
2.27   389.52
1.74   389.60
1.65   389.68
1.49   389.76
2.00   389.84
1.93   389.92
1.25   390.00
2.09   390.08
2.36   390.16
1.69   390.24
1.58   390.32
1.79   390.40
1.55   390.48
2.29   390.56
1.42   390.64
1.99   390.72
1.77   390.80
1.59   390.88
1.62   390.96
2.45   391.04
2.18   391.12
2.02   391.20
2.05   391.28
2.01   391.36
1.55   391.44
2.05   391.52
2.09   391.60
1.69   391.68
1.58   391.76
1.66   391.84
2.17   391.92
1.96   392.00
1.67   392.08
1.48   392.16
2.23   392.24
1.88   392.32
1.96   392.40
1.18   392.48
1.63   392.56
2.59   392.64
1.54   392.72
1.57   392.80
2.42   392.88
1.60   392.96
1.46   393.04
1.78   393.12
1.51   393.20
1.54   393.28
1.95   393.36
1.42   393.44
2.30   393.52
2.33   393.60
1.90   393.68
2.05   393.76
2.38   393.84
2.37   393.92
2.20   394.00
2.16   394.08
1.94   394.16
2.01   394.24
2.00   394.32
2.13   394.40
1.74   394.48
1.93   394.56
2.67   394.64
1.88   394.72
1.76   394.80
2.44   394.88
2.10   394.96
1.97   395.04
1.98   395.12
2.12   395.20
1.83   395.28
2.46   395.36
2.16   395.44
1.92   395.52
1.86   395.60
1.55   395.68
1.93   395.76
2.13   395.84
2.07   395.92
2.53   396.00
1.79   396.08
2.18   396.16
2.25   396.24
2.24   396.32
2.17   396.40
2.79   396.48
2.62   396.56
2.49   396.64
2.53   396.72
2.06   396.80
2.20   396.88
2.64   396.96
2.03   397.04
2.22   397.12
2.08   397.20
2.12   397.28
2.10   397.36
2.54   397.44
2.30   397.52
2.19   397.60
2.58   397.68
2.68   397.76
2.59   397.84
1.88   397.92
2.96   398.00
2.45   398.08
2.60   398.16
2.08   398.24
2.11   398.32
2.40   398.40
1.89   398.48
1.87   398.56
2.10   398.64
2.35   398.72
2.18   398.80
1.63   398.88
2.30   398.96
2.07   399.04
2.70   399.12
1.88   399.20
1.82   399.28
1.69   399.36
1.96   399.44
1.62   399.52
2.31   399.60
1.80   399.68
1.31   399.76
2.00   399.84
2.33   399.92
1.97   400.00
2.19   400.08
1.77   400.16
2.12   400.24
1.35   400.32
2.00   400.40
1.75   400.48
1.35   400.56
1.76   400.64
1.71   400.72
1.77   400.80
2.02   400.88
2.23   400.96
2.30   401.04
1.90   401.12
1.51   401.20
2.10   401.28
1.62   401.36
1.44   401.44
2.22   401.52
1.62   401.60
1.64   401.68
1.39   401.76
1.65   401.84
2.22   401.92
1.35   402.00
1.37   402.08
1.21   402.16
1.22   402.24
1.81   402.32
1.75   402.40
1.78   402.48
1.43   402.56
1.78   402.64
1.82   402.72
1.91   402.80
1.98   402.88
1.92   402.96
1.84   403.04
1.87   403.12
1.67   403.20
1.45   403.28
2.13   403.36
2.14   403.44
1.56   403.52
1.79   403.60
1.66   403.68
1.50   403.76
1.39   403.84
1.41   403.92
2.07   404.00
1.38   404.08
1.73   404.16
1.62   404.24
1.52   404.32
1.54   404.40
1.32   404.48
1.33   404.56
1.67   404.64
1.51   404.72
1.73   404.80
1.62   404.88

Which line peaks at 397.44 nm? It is C III]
